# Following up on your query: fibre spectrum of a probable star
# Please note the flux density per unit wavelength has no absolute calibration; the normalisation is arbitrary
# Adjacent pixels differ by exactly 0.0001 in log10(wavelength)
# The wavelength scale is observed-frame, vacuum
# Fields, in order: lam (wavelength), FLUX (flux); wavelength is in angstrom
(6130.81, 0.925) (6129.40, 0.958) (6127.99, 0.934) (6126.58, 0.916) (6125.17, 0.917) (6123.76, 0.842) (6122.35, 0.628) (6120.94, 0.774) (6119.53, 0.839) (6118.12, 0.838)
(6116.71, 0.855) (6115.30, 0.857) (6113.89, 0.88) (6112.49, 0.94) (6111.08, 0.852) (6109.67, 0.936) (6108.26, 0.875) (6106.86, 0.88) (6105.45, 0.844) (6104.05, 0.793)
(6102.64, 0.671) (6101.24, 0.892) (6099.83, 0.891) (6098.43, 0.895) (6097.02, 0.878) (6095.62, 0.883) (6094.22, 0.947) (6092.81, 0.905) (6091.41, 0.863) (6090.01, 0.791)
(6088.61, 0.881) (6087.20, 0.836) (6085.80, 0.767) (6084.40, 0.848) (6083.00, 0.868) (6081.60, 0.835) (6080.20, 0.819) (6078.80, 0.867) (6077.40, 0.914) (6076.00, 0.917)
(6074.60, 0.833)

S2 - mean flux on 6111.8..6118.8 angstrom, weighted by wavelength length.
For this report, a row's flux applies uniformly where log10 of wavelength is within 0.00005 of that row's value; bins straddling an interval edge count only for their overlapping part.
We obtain 0.874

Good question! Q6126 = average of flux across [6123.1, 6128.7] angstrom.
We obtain 0.903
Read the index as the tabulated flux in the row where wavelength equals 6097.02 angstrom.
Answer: 0.878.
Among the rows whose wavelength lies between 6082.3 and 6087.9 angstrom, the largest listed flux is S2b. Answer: 0.868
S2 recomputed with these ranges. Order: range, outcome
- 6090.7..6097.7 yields 0.896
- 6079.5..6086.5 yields 0.828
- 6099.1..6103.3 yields 0.821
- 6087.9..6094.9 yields 0.876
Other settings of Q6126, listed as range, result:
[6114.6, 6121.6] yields 0.832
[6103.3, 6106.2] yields 0.816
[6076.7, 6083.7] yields 0.861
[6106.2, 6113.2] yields 0.897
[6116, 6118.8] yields 0.846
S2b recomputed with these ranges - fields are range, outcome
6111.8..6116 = 0.94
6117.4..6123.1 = 0.839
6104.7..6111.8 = 0.936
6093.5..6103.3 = 0.947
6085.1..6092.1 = 0.881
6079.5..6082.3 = 0.835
